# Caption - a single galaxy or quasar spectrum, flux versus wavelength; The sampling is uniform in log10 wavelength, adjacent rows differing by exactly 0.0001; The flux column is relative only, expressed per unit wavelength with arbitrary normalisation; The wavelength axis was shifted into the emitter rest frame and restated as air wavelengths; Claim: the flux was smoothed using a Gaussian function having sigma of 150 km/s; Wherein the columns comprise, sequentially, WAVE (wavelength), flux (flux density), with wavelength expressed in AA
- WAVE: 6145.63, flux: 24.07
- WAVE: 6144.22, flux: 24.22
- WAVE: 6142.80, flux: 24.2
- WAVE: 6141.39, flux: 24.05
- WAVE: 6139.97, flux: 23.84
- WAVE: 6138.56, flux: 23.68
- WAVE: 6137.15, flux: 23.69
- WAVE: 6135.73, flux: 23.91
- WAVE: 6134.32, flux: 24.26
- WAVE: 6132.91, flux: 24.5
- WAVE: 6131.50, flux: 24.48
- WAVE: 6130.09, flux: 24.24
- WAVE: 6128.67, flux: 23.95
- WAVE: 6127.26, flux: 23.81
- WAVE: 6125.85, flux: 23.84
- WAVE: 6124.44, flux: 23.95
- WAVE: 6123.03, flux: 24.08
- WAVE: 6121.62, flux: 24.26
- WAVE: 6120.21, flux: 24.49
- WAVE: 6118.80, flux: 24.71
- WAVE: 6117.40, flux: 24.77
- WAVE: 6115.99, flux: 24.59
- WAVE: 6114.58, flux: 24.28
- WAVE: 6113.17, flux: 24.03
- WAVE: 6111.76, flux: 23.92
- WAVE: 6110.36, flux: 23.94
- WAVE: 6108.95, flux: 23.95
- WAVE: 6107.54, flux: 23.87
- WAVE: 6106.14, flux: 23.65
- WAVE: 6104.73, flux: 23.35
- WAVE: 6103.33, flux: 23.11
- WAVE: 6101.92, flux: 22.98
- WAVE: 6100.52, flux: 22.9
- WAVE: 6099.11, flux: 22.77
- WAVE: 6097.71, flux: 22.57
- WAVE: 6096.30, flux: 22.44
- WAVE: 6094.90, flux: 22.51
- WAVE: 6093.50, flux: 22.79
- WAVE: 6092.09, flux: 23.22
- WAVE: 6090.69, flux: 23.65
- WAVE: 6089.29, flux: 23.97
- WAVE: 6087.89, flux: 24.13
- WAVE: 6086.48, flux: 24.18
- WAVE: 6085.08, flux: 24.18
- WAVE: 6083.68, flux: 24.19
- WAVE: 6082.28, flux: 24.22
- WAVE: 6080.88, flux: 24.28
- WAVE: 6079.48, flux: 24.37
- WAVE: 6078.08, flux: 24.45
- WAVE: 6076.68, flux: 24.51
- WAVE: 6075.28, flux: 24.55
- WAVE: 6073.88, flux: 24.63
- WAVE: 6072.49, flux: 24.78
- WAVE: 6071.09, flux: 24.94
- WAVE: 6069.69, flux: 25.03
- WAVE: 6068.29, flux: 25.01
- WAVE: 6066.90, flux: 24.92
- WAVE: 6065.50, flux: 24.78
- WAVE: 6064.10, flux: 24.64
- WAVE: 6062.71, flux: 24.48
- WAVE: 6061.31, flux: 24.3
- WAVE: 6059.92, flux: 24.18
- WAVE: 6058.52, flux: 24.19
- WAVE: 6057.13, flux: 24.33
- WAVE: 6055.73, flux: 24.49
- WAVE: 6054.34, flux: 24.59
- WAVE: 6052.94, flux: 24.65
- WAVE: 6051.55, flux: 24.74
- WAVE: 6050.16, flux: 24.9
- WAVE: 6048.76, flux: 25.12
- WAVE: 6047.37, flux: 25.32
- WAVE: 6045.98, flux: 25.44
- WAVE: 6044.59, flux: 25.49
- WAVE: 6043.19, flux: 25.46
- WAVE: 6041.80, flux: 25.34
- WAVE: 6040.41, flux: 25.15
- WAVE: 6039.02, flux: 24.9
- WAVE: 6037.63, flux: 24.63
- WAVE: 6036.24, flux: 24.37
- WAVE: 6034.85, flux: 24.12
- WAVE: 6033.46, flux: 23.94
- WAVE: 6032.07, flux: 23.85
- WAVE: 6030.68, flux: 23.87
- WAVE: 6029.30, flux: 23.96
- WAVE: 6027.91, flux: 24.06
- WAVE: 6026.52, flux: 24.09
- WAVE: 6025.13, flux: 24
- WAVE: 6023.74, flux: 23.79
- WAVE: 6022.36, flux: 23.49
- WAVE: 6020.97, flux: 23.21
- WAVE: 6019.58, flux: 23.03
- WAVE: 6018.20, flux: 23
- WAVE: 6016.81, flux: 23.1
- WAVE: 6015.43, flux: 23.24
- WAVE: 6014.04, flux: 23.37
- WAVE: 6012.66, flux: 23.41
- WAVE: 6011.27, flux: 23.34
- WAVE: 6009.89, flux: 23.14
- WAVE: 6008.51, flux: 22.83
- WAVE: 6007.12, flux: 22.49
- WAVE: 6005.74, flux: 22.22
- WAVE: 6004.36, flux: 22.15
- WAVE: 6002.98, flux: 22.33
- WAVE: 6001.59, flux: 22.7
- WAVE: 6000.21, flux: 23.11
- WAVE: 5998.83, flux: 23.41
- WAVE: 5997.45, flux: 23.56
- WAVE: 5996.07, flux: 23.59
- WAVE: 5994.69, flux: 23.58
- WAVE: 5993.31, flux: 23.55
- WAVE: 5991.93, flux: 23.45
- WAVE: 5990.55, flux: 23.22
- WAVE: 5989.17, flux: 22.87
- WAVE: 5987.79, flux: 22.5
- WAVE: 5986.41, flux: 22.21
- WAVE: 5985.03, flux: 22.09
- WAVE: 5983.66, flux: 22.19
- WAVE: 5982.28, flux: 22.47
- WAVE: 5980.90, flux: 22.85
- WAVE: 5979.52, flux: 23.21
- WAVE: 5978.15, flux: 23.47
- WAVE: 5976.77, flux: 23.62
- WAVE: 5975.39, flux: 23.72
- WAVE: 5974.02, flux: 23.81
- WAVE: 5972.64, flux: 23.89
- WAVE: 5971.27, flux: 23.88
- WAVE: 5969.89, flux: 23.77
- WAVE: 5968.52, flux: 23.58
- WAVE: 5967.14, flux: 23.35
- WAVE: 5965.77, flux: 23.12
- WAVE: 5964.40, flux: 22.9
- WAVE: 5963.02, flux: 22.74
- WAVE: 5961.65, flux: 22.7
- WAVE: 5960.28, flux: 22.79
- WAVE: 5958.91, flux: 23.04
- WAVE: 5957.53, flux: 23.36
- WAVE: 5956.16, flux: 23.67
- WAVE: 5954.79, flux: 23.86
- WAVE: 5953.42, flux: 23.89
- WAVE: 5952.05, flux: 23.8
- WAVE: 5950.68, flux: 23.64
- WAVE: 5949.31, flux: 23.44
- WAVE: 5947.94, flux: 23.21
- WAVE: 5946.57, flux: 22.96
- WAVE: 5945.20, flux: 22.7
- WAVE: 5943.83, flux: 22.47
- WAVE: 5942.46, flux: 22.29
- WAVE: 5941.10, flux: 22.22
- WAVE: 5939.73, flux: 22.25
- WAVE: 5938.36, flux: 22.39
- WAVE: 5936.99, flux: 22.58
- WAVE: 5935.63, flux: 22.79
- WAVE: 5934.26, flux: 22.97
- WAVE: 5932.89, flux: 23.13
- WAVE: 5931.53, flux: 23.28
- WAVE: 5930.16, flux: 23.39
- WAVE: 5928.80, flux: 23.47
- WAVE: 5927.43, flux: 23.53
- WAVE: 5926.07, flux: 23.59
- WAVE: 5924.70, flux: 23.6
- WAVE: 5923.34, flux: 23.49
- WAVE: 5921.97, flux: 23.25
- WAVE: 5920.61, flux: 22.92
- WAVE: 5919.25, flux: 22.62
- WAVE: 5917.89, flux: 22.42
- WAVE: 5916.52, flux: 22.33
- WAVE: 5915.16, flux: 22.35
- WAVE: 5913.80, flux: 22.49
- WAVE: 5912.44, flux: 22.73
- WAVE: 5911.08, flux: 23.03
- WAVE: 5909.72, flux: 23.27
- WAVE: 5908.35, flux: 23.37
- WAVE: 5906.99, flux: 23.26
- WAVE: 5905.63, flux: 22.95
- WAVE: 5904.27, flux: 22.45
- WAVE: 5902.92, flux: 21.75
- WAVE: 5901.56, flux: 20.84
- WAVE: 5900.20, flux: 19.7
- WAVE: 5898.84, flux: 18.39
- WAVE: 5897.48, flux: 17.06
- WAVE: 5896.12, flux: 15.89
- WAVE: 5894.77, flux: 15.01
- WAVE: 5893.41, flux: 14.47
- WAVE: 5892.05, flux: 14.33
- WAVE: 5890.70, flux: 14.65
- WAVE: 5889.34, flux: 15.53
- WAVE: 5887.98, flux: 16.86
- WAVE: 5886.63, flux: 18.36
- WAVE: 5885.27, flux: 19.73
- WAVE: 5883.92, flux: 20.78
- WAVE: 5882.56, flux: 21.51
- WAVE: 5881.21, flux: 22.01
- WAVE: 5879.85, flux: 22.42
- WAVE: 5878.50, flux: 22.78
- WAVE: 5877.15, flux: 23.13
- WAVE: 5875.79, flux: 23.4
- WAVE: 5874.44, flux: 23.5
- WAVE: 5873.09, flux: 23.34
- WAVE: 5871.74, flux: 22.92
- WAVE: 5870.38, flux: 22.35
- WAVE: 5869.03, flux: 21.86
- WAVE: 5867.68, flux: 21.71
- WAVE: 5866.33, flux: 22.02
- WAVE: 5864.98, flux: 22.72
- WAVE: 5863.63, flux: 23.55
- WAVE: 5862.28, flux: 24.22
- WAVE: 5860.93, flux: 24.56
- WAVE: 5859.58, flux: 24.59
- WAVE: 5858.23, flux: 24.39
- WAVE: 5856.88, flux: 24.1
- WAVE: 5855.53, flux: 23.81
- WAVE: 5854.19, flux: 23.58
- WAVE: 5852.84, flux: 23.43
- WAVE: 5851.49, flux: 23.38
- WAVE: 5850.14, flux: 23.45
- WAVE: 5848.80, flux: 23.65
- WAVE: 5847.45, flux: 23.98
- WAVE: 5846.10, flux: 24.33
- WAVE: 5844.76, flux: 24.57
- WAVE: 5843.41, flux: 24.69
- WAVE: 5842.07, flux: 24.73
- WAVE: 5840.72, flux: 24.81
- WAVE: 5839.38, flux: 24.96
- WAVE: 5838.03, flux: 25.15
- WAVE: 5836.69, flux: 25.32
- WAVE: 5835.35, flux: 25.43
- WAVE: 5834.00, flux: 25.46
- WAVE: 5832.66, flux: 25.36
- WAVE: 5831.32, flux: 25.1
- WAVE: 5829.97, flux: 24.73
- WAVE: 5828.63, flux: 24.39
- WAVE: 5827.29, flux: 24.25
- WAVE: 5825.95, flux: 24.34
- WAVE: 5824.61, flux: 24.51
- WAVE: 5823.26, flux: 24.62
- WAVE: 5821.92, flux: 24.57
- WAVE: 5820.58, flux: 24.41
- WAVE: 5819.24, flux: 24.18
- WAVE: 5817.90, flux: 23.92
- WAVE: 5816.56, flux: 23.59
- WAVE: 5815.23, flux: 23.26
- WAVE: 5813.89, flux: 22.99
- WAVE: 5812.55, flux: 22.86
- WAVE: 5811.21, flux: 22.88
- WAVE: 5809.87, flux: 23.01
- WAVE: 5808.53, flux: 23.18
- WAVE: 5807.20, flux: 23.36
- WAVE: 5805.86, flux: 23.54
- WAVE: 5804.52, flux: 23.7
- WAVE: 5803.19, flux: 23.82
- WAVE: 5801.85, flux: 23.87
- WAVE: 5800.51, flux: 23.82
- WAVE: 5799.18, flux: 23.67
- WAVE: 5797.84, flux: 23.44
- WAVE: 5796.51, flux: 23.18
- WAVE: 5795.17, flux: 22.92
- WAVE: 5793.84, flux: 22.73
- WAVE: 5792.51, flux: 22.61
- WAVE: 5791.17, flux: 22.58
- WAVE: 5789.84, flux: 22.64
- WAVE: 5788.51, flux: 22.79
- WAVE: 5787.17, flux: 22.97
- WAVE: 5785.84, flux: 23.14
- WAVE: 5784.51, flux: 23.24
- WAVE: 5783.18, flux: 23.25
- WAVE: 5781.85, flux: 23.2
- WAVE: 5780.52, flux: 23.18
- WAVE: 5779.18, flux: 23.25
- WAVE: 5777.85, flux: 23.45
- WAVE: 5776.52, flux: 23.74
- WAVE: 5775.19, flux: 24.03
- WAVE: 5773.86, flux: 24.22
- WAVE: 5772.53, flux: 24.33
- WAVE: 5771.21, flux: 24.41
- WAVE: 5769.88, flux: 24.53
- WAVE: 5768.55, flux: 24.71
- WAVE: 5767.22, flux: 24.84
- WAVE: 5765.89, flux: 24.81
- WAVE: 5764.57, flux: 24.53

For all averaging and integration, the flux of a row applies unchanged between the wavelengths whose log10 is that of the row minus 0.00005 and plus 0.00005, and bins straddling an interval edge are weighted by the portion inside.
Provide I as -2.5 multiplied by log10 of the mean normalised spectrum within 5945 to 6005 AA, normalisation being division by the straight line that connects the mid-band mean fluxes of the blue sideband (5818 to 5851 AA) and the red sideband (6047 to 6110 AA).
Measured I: 0.05 mag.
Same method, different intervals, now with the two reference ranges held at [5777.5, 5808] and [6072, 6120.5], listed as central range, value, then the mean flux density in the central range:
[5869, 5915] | 0.147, 20.5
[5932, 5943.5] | 0.044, 22.6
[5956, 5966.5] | 0.026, 23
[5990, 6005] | 0.023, 23.2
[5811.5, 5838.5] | -0.050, 24.4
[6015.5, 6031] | 0.005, 23.6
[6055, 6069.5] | -0.035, 24.6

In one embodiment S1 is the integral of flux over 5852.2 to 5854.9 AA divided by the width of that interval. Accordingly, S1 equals 23.6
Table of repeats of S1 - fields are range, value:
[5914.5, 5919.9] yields 22.4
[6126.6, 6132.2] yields 24.1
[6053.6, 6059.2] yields 24.4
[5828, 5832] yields 24.7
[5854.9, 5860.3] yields 24.2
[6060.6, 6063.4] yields 24.4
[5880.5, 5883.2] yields 21.8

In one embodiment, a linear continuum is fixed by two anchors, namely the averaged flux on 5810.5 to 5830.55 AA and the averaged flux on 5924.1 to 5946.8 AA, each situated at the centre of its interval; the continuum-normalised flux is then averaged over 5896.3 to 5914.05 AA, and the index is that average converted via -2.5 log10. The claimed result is 0.084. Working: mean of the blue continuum 24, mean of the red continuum 22.9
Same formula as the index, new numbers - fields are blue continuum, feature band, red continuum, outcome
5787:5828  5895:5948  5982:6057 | 0.066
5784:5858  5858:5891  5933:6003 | 0.089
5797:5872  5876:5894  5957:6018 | 0.232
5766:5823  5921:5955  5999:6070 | 0.033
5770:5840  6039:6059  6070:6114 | -0.052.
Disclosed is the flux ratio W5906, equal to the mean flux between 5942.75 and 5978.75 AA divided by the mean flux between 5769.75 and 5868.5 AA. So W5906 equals 0.98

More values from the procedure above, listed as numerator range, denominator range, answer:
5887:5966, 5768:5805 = 0.93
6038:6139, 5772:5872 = 1.02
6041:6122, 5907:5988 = 1.05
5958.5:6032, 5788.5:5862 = 0.97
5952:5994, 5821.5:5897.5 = 1.03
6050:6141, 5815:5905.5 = 1.07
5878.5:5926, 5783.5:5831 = 0.87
